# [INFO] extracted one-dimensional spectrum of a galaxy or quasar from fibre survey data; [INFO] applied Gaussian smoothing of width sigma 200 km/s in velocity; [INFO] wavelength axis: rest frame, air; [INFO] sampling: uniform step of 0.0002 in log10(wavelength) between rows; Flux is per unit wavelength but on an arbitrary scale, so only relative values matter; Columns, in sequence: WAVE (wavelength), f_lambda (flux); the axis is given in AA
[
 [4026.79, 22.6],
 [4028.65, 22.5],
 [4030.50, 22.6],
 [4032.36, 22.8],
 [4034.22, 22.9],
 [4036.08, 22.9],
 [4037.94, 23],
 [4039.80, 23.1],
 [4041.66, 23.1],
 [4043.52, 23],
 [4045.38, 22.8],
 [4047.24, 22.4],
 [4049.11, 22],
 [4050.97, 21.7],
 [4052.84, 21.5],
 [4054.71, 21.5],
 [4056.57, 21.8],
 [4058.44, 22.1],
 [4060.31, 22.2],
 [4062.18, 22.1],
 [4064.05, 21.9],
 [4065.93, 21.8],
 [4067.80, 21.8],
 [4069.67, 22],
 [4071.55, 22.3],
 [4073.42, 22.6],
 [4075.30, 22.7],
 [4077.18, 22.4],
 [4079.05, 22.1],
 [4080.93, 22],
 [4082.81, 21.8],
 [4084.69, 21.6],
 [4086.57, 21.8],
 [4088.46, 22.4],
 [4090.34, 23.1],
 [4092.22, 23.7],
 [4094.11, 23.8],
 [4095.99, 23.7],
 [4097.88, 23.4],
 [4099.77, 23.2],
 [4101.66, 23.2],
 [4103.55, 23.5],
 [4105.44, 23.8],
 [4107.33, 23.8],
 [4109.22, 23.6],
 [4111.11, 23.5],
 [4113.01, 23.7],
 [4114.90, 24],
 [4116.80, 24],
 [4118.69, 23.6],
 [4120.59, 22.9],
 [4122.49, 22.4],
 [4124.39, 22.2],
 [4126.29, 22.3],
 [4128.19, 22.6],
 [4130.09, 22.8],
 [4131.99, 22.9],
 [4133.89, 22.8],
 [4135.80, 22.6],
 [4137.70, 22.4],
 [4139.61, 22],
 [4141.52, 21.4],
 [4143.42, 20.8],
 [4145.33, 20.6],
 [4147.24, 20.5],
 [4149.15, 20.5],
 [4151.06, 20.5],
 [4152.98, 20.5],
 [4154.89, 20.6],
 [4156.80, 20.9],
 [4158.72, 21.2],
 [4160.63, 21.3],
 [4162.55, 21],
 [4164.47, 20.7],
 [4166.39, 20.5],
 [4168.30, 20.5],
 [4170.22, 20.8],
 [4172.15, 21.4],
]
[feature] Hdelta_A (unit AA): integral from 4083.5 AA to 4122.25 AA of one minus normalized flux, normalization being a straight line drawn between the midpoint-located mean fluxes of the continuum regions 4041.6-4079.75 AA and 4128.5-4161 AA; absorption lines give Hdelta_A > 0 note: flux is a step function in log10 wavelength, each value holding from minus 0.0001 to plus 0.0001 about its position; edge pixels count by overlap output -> -2.6 AA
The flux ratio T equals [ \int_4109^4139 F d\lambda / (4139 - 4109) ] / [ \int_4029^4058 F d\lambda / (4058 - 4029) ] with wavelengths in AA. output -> 1.02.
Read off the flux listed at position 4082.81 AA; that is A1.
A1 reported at 21.8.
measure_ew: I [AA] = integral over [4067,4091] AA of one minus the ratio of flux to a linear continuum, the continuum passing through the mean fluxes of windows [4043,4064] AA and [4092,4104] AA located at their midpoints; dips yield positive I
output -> 0.7 AA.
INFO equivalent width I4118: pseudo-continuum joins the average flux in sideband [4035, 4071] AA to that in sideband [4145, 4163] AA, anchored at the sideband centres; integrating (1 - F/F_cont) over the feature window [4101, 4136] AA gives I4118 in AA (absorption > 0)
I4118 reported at -3.1 AA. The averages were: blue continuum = 22.2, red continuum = 20.8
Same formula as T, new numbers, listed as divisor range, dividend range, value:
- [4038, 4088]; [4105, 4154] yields 1.01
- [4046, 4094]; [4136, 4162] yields 0.95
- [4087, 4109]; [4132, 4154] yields 0.91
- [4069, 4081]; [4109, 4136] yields 1.03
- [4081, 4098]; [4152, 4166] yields 0.92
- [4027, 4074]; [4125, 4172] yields 0.96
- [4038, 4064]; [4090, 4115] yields 1.06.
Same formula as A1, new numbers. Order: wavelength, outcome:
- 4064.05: 21.9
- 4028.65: 22.5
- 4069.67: 22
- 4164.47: 20.7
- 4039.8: 23.1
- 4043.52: 23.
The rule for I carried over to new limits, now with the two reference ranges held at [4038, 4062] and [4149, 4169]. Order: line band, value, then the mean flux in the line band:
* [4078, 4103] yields -1.20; 22.8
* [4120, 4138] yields -1.20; 22.6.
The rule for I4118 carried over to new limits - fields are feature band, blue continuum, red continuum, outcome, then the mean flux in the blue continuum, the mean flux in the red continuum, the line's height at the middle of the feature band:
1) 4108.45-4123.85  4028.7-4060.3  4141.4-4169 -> -1.5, 22.4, 20.8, 21.4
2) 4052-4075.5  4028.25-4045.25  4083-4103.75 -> 0.9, 22.9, 23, 22.9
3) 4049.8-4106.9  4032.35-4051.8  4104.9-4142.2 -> 0.9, 22.7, 23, 22.8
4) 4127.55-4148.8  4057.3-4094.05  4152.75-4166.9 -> -0.7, 22.3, 20.9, 21.2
